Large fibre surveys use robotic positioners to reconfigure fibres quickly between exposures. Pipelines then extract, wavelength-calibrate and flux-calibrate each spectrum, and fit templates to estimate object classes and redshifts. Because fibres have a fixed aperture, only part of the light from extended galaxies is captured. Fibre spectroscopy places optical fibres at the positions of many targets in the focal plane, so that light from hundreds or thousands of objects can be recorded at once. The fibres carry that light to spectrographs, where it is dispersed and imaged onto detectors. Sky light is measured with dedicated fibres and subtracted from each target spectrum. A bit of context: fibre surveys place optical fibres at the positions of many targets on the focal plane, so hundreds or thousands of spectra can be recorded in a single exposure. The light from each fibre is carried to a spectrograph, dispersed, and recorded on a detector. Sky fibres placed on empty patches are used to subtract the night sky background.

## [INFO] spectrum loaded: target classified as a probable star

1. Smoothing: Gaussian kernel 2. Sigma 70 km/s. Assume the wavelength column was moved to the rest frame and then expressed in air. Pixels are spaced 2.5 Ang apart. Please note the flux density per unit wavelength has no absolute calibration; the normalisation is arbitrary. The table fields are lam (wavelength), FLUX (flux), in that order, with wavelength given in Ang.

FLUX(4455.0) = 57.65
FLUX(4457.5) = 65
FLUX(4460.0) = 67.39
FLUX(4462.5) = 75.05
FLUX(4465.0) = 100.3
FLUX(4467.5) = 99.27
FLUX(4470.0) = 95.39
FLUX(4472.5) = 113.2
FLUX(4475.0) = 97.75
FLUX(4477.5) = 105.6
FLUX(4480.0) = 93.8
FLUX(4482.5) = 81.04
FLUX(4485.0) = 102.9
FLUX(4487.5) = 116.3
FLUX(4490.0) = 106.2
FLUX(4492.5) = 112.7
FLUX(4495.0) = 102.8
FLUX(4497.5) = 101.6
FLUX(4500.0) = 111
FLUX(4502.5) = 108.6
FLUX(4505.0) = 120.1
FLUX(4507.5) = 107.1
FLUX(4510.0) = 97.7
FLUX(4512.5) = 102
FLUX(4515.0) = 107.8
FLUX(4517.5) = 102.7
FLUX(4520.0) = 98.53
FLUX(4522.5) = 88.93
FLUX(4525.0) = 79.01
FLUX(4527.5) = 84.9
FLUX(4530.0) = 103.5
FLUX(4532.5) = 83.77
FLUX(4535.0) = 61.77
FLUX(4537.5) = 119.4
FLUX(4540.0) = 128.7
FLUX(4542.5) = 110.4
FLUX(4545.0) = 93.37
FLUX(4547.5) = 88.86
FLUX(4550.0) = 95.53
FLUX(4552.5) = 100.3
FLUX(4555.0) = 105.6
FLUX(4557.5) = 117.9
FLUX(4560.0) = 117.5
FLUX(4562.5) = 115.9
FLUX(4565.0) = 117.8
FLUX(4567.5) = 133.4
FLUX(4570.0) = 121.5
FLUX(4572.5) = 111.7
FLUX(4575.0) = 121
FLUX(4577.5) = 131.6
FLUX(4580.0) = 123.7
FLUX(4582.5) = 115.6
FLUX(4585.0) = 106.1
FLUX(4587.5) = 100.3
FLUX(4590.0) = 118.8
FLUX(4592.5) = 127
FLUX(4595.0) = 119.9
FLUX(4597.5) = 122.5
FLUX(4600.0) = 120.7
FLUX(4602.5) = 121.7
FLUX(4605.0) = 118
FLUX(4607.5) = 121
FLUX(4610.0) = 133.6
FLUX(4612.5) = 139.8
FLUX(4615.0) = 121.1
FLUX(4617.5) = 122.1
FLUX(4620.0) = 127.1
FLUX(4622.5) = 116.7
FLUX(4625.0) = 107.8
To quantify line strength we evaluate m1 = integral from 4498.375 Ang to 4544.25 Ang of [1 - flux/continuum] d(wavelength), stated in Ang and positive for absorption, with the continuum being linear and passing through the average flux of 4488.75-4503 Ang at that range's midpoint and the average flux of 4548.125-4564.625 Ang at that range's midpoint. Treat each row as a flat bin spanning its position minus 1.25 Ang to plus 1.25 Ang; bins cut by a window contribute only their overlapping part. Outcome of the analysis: 2.9 Ang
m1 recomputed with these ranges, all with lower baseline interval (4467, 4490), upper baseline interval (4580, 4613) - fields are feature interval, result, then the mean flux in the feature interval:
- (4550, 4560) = 0.5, 108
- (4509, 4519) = 0.4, 103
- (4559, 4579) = -1.0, 121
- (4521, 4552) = 4.3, 95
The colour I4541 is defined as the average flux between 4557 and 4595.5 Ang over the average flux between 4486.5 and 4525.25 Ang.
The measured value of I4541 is 1.14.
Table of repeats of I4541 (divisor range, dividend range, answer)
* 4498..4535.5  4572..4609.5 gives 1.22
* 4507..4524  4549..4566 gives 1.10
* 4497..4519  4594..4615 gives 1.17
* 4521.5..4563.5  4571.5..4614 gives 1.21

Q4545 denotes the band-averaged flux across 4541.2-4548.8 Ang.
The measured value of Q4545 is 97.7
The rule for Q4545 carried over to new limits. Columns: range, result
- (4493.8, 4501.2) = 105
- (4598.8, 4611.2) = 123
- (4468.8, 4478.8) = 103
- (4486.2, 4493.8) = 112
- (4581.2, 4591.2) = 110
